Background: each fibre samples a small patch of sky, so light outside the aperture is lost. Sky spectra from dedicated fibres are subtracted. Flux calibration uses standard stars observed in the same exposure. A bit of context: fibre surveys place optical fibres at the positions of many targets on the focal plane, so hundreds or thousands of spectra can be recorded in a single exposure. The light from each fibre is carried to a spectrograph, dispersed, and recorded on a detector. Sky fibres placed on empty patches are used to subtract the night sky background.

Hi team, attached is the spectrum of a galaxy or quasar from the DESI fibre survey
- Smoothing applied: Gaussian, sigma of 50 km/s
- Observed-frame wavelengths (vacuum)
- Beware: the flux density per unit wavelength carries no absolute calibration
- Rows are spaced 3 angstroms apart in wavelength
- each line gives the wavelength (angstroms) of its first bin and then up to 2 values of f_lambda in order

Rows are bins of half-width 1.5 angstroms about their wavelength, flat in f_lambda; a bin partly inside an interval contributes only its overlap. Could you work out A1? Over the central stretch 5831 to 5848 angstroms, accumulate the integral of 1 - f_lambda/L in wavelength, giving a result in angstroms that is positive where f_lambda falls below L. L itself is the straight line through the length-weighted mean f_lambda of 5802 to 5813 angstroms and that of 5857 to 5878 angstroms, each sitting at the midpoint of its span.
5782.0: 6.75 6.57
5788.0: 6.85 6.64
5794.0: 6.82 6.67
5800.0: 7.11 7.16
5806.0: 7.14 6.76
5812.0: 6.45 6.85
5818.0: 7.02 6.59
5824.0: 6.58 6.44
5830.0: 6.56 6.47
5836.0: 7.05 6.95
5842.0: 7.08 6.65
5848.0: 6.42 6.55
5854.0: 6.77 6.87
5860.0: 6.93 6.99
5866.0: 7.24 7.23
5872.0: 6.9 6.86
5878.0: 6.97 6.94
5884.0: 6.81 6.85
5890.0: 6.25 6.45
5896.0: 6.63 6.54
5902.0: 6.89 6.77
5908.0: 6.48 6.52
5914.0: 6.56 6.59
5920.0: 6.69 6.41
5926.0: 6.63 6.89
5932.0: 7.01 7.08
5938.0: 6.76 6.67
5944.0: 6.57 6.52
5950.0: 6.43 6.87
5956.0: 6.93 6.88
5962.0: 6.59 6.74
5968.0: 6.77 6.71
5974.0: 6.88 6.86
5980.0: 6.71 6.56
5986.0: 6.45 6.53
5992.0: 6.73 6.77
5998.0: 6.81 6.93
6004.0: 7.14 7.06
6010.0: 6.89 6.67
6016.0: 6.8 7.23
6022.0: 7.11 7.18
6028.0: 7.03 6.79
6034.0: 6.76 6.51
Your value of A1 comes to 0.4 angstroms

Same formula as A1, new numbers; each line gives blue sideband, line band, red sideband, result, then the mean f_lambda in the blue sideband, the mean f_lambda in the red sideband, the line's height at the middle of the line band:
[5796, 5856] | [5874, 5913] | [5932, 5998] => 0.34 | 6.77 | 6.72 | 6.74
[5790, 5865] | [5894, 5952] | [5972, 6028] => 1.34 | 6.78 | 6.85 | 6.82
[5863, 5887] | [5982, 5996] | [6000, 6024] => 0.76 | 6.98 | 6.98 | 6.98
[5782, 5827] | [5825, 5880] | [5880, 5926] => -1.00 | 6.79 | 6.62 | 6.71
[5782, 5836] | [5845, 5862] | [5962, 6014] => 0.12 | 6.75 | 6.77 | 6.76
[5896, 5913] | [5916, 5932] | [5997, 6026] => 0.05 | 6.64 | 6.98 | 6.7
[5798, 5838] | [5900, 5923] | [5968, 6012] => 0.54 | 6.78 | 6.79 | 6.78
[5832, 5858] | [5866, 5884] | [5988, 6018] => -0.56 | 6.76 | 6.84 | 6.78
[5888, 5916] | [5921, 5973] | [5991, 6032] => -0.08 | 6.57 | 6.94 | 6.72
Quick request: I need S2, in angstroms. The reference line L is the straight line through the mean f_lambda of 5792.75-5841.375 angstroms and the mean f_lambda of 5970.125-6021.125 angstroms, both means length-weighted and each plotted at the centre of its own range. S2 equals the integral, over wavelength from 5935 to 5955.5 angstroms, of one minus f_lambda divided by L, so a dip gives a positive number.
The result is 0.4 angstroms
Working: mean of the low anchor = 6.79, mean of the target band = 6.68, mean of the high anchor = 6.81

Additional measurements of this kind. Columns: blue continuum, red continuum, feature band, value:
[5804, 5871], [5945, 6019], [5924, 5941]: -0.2 angstroms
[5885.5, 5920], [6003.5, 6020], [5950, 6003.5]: 0.7 angstroms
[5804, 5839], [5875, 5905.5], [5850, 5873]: -0.8 angstroms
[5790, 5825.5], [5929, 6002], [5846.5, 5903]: -0.1 angstroms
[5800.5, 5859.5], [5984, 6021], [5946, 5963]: 0.3 angstroms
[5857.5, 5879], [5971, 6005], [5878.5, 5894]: 0.6 angstroms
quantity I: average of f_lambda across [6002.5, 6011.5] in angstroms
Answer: 7.03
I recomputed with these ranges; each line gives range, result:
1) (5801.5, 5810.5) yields 7.02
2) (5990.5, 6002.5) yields 6.81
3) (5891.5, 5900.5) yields 6.54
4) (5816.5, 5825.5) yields 6.73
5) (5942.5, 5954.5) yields 6.6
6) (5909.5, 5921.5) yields 6.59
